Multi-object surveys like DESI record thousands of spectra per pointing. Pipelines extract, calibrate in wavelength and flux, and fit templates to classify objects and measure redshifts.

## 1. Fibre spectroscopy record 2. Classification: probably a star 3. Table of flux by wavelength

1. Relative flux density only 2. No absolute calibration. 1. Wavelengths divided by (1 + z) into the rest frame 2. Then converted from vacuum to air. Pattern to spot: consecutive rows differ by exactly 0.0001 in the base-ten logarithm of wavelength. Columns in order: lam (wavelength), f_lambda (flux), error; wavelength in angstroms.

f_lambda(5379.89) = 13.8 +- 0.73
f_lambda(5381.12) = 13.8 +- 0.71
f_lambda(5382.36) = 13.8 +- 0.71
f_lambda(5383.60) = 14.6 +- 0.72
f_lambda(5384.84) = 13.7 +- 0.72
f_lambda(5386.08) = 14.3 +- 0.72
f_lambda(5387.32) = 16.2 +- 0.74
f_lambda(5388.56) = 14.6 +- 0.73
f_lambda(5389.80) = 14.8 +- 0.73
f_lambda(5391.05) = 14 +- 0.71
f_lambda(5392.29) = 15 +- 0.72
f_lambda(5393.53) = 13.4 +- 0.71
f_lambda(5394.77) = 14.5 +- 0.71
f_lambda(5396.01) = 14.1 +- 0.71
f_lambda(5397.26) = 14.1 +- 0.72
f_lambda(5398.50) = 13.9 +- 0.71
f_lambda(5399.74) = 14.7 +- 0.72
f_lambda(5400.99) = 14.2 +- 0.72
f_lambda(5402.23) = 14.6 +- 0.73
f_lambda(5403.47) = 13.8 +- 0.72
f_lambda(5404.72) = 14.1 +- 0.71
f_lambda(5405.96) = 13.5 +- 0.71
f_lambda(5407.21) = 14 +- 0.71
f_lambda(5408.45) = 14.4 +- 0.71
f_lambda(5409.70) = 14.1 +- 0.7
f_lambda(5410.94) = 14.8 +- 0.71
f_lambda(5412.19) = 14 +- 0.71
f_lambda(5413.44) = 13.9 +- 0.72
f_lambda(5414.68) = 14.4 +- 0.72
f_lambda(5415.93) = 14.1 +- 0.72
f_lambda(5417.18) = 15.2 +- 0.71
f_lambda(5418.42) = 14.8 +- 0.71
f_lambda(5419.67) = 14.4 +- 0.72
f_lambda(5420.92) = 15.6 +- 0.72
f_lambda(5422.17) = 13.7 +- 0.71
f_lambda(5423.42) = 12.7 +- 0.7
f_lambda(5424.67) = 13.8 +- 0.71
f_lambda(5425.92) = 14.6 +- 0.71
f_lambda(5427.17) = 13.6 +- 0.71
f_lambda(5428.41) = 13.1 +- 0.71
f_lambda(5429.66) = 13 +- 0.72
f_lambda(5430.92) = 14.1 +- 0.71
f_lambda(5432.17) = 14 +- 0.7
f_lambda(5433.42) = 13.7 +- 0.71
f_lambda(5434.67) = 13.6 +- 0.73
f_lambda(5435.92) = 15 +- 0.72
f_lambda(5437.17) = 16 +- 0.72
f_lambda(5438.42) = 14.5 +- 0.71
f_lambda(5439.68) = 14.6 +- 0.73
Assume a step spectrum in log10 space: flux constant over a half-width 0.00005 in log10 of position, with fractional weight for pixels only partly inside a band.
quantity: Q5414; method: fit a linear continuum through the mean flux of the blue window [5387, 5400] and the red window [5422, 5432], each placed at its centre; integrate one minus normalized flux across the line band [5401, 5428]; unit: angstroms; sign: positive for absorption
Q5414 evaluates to -0.6 angstroms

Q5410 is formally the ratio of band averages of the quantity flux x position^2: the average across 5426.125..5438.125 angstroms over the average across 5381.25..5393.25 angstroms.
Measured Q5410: 1.0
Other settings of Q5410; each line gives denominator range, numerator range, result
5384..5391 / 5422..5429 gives 0.94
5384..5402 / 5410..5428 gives 1.00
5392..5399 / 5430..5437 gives 1.02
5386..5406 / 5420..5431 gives 0.97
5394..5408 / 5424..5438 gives 1.01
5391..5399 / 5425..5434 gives 0.98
